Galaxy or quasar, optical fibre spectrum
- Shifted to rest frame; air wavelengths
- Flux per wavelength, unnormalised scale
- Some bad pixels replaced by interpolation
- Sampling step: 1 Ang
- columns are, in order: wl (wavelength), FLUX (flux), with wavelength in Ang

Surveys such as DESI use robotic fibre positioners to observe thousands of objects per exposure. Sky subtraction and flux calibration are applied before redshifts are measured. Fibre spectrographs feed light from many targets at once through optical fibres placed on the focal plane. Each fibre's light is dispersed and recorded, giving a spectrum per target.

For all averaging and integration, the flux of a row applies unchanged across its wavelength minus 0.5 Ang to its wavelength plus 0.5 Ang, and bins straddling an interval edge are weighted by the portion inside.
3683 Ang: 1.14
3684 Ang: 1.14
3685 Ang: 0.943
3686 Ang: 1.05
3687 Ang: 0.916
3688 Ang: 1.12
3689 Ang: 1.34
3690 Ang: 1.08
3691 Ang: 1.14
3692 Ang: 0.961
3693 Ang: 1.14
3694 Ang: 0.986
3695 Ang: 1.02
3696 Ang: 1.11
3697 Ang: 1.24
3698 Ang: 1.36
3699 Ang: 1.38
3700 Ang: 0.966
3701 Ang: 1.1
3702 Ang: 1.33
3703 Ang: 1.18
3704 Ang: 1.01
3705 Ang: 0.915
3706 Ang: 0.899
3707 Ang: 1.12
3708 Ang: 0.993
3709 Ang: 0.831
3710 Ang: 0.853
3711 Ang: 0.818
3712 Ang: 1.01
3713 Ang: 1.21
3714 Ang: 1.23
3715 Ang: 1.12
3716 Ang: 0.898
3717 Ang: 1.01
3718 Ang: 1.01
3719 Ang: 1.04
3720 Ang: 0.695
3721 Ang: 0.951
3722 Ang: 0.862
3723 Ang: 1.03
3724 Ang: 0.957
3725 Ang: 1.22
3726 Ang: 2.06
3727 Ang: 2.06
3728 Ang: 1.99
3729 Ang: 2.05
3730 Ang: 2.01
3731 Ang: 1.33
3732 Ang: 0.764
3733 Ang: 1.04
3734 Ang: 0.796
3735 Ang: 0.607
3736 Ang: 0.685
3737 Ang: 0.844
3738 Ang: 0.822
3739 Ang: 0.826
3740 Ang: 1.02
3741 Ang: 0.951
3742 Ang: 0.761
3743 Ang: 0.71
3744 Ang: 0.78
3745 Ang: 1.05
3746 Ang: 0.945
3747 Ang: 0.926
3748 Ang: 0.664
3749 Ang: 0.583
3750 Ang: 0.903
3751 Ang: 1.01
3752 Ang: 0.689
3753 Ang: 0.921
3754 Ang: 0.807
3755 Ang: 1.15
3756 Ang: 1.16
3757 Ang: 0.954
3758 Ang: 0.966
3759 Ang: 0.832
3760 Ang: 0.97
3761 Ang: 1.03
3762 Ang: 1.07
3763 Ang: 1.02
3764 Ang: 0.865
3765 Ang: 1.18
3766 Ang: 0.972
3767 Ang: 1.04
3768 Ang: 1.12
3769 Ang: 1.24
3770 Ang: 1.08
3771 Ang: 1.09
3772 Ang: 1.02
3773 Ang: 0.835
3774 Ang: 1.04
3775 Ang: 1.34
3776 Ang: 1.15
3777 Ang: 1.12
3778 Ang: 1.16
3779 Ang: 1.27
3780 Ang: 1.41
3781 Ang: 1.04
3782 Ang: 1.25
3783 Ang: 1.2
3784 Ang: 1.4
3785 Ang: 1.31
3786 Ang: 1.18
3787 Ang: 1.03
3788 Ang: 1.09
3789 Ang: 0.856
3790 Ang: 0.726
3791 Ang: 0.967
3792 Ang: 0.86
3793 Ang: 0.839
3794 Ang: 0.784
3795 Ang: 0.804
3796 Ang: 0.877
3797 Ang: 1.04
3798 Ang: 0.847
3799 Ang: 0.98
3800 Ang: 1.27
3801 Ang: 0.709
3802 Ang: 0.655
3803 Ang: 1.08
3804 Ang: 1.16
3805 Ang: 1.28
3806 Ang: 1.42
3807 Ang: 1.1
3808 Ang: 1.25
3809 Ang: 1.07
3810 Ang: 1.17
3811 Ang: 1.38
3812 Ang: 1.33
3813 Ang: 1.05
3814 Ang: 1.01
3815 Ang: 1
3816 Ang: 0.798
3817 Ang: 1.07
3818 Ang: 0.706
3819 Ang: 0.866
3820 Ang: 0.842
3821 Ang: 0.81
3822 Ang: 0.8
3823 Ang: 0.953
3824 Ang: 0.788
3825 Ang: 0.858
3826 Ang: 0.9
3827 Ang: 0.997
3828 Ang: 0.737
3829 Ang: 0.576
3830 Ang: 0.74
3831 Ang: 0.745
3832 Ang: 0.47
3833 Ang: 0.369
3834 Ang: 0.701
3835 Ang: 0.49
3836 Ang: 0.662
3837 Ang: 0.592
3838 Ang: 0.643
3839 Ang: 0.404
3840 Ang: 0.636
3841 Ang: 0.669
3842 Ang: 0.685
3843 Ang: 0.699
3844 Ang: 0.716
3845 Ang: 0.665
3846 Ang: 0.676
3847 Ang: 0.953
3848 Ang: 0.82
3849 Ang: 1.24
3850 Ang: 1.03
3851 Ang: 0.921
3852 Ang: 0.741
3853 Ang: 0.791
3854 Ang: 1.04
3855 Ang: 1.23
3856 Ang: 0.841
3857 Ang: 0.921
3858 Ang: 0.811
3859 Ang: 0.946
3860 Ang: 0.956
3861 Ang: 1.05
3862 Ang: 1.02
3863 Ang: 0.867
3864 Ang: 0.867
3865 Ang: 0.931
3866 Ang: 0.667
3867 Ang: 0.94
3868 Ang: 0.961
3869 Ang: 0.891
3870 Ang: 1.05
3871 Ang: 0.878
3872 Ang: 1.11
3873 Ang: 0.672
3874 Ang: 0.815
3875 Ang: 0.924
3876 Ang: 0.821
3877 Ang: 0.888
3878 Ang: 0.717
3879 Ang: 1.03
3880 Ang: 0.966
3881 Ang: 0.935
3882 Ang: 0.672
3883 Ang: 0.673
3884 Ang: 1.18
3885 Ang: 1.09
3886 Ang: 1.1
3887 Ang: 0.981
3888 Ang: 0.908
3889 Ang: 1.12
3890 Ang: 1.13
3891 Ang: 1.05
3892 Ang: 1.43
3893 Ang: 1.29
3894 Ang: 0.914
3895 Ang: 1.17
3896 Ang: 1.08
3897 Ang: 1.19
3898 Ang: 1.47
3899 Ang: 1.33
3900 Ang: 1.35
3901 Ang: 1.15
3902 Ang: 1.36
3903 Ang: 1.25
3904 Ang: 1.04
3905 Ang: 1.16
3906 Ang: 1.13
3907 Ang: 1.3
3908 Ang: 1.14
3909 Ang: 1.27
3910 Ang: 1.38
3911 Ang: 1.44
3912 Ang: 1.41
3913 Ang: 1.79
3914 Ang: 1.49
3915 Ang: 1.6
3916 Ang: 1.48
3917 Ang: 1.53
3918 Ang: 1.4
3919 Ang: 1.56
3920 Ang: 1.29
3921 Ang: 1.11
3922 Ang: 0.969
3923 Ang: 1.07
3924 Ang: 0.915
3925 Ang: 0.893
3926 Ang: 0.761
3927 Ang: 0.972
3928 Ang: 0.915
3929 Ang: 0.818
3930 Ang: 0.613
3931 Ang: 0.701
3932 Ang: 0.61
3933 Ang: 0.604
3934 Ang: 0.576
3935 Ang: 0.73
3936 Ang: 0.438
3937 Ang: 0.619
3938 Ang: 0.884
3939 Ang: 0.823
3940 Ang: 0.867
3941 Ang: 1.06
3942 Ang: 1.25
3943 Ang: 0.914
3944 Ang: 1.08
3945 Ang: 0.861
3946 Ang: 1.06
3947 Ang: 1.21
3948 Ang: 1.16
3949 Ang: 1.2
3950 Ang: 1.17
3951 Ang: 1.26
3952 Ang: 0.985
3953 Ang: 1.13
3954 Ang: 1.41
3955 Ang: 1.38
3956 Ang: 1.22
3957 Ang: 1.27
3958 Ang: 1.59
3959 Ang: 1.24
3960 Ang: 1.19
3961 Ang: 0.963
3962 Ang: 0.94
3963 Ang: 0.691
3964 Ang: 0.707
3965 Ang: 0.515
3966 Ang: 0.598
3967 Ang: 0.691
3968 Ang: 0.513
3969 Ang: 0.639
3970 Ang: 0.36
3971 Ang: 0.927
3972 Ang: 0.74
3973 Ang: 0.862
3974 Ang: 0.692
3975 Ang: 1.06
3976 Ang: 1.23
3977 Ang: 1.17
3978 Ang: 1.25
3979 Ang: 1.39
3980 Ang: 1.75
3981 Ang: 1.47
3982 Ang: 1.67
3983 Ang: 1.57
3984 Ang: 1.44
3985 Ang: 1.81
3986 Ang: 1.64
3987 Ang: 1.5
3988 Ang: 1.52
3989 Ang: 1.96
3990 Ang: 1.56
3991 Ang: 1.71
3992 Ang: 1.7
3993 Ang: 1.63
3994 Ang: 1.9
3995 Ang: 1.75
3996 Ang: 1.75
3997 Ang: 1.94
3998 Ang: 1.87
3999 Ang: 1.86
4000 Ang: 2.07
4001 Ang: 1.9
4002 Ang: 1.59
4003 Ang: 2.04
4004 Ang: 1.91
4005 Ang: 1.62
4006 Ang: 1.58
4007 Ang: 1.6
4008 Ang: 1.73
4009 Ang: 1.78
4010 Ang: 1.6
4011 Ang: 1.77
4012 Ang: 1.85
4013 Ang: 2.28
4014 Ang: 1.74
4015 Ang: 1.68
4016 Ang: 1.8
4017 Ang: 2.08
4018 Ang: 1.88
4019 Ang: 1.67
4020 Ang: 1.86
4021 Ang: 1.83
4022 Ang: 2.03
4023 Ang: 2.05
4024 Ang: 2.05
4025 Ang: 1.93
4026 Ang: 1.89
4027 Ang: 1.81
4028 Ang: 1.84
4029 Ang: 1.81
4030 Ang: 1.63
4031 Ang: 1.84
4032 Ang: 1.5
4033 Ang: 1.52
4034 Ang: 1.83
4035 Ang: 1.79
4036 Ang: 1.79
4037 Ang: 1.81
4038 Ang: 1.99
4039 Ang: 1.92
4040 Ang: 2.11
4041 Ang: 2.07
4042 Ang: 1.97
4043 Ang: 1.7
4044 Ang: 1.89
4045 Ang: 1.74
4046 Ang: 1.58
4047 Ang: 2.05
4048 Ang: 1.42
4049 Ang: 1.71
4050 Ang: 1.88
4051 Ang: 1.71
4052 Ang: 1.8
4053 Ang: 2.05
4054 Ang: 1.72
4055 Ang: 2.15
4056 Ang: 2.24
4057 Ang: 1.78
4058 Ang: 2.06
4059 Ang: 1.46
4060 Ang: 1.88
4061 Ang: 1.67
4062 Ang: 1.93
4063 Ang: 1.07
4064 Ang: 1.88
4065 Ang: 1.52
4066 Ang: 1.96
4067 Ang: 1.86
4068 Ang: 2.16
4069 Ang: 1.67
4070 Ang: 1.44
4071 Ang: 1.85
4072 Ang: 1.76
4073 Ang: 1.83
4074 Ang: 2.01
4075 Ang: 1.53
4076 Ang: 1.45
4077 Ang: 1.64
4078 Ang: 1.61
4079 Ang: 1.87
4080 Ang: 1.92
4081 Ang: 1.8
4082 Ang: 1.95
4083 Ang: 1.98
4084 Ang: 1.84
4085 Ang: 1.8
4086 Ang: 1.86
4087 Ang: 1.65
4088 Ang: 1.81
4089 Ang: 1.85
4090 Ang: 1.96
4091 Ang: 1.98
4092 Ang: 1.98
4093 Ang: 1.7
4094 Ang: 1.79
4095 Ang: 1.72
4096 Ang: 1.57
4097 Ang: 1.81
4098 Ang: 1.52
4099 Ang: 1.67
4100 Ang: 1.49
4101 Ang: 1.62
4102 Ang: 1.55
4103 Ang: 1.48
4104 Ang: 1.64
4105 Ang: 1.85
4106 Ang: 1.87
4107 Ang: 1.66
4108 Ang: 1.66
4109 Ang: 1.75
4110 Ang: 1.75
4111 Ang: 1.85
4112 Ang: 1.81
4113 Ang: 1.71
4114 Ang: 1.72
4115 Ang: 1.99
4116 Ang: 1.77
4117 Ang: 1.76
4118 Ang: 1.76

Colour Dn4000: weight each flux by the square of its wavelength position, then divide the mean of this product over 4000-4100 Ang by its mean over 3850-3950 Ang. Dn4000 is 1.9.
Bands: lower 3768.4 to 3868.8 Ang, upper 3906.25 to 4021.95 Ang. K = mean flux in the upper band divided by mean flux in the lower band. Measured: 1.39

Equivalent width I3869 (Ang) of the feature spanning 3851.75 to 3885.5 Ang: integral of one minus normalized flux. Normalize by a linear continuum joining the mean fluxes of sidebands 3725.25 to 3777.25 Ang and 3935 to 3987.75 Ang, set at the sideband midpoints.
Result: 5.0 Ang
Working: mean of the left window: 1.06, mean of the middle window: 0.91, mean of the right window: 1.08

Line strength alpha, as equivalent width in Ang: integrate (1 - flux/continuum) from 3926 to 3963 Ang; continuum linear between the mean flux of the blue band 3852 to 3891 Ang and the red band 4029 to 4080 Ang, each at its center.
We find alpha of 8.5 Ang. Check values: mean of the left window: 0.93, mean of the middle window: 0.985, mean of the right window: 1.79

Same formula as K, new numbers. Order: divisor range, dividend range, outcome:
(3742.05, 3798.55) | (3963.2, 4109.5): 1.67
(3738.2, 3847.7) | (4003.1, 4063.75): 1.95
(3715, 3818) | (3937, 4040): 1.39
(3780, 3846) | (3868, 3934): 1.20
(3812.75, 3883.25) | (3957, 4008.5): 1.65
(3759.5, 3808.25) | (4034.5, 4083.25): 1.70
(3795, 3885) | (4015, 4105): 2.03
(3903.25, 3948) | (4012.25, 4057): 1.74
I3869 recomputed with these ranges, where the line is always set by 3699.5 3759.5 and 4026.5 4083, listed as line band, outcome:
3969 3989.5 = 4.27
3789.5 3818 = 4.59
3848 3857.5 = 2.56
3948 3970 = 7.92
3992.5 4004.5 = -1.35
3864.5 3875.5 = 3.77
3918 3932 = 4.87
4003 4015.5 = -0.62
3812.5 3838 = 9.66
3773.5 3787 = -0.73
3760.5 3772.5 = 0.63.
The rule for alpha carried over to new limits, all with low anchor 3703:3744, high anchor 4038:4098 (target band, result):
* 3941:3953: 3.45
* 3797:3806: 1.57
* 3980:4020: -2.27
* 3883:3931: 9.23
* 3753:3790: 2.92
